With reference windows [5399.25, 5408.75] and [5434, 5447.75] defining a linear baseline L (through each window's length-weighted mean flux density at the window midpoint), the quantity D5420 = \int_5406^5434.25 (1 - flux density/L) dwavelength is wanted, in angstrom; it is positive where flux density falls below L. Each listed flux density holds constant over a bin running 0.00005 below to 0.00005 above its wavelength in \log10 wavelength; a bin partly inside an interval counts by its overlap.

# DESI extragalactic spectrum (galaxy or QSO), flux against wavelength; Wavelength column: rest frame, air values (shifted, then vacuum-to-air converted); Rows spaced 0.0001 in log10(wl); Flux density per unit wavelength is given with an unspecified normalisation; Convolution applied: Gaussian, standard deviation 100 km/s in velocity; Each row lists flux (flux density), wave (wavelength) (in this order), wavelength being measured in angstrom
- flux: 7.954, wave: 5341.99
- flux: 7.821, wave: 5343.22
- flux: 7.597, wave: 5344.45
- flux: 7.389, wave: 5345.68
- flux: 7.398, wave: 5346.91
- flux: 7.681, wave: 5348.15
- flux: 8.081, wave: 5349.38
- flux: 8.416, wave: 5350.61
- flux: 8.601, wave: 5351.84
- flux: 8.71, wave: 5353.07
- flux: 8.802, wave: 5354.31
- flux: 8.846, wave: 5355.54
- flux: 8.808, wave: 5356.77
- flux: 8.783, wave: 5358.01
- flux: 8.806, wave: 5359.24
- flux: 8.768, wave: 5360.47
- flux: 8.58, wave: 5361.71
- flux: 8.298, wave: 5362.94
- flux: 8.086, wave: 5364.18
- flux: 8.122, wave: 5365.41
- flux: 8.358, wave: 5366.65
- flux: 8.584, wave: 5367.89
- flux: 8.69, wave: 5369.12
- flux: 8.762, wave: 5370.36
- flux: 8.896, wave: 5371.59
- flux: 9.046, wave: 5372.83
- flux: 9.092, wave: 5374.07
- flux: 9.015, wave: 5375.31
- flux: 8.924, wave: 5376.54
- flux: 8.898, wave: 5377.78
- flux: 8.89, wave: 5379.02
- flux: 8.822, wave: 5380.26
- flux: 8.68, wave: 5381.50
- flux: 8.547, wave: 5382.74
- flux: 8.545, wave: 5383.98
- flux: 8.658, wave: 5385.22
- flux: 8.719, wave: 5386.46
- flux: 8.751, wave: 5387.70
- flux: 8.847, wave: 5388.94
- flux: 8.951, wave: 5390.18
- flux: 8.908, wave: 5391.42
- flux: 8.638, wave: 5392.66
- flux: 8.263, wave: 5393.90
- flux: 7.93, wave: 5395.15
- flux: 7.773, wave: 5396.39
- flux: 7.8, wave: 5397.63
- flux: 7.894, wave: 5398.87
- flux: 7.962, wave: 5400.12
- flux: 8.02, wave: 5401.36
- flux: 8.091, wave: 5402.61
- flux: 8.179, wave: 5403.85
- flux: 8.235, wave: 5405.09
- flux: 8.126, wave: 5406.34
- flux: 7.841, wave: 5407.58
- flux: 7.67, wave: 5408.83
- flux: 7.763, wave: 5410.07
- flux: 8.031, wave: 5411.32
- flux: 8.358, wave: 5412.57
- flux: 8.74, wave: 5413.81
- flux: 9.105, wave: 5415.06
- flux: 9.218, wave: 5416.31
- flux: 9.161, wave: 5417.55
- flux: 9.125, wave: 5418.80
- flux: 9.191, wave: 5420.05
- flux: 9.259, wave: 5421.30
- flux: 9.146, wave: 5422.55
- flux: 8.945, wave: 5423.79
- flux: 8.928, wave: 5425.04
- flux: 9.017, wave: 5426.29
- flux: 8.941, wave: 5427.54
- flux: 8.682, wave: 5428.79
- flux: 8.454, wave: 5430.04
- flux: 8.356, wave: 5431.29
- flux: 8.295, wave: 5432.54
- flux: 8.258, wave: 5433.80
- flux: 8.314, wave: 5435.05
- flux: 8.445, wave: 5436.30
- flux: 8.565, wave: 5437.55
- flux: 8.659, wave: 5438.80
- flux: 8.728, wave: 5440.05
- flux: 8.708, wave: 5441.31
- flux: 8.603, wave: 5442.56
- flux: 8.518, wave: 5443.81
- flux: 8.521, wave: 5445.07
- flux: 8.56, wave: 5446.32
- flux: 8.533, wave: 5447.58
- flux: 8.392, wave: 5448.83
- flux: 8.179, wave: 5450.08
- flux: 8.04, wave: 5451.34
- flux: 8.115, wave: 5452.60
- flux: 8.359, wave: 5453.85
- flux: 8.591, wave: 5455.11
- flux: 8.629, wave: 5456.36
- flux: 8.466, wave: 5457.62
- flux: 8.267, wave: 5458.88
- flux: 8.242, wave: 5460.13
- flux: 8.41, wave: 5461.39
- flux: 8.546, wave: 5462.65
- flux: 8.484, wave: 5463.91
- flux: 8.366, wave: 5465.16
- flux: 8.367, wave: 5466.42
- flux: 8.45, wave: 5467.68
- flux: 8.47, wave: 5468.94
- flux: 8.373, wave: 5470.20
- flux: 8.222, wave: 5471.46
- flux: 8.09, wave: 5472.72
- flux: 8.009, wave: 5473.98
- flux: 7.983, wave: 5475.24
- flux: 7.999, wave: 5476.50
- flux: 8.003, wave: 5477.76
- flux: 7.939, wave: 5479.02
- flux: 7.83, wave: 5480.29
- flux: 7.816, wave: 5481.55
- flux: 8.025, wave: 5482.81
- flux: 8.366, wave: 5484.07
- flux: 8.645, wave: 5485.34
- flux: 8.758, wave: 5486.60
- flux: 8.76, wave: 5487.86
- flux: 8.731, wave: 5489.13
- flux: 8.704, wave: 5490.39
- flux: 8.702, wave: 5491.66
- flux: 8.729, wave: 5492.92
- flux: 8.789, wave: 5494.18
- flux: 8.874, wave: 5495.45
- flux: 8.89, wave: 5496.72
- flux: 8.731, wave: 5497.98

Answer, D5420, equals -1.3 angstrom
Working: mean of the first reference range 8.03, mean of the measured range 8.64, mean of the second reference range 8.55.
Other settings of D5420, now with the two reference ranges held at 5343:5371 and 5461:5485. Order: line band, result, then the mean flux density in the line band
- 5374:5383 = -0.6 angstrom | 8.86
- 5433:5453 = -0.5 angstrom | 8.44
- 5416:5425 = -0.9 angstrom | 9.14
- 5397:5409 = 0.4 angstrom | 7.99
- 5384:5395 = -0.5 angstrom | 8.67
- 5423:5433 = -0.6 angstrom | 8.72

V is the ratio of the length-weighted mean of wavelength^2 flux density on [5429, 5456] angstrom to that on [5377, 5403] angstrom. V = 1.02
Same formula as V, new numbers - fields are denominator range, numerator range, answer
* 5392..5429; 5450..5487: 1.00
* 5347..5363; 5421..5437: 1.05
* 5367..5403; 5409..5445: 1.03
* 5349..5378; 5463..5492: 1.00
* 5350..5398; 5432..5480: 1.00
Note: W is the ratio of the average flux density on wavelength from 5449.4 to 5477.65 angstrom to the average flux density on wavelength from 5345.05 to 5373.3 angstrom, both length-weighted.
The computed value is 1.0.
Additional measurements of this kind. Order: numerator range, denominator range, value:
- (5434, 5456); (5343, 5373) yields 1.01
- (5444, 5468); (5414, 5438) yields 0.95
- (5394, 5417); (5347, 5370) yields 0.96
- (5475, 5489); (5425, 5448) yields 0.96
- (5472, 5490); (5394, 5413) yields 1.03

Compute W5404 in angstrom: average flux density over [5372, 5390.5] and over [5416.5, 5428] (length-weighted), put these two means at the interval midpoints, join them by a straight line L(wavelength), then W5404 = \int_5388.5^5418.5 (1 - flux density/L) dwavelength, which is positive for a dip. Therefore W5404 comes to 2.17 angstrom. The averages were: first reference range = 8.82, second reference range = 9.09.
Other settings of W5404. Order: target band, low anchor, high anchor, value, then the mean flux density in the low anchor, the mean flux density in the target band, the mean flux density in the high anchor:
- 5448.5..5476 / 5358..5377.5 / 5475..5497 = 0.5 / 8.68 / 8.32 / 8.42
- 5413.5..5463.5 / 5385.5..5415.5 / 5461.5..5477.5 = -2.1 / 8.27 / 8.63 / 8.28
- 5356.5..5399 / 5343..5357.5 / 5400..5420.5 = -1.6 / 8.19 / 8.61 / 8.41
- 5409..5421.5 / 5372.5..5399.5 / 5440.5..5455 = -0.3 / 8.61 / 8.74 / 8.42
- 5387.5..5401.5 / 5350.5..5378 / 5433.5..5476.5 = 0.5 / 8.69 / 8.31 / 8.39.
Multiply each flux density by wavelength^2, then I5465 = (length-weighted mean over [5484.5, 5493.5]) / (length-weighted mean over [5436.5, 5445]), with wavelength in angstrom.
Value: 1.03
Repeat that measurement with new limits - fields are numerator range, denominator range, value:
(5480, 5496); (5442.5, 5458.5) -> 1.03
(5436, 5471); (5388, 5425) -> 1.02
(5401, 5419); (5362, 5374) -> 0.99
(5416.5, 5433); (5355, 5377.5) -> 1.05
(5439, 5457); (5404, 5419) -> 1.02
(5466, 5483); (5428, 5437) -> 0.98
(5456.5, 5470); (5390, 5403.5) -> 1.05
